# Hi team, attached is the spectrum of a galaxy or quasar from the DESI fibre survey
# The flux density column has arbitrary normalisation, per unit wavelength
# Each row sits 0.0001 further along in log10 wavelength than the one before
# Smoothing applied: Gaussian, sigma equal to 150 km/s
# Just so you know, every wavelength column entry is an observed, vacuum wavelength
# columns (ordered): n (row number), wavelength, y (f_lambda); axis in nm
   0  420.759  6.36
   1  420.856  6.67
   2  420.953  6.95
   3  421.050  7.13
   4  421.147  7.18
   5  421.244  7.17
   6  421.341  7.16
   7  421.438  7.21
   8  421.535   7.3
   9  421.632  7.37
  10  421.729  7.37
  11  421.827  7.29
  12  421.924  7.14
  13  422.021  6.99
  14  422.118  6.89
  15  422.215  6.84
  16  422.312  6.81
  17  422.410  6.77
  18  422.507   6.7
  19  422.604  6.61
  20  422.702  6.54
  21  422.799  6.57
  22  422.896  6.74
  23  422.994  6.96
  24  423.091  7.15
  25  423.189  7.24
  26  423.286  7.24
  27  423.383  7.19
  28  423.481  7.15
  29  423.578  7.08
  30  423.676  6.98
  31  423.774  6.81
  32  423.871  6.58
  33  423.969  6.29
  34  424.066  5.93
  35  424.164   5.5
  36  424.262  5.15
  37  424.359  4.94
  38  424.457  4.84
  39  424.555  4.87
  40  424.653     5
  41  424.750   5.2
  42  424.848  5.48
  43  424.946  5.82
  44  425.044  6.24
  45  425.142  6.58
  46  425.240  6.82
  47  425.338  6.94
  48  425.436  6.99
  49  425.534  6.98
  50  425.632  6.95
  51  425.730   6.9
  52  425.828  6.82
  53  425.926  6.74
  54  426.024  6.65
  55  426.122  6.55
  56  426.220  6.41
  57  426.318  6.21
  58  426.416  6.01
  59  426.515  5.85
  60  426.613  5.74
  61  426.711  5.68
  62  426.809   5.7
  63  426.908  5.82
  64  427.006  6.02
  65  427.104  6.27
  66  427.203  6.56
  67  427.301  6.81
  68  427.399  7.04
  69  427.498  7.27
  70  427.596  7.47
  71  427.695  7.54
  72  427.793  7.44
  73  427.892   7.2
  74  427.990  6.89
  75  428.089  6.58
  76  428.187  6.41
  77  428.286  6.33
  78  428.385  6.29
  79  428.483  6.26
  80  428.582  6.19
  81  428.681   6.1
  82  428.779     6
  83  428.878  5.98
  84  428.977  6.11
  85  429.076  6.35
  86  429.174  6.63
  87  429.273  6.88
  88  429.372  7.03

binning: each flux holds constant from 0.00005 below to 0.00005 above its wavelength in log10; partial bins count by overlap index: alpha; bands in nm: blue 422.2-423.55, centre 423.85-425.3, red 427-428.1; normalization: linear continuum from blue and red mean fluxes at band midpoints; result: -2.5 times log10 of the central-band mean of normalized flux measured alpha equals 0.22 mag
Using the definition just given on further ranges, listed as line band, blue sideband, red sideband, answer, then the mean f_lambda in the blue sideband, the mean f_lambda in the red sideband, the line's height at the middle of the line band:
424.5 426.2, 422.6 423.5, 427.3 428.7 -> 0.09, 6.95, 6.8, 6.88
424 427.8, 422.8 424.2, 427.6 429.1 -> 0.07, 6.78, 6.54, 6.66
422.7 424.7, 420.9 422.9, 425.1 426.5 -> 0.09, 6.99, 6.66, 6.84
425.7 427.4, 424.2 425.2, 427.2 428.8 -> -0.02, 5.42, 6.75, 6.17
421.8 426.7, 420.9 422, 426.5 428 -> 0.08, 7.2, 6.59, 6.9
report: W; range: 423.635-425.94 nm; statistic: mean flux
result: 6.13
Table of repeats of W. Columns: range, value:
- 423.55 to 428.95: 6.32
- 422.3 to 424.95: 6.29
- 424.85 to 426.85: 6.41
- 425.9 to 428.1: 6.54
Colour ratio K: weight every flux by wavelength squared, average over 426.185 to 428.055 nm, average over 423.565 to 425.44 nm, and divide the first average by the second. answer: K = 1.11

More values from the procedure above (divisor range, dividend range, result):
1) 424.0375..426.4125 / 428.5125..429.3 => 1.04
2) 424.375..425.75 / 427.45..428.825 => 1.12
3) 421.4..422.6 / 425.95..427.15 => 0.88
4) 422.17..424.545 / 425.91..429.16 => 1.01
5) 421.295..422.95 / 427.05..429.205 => 0.98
